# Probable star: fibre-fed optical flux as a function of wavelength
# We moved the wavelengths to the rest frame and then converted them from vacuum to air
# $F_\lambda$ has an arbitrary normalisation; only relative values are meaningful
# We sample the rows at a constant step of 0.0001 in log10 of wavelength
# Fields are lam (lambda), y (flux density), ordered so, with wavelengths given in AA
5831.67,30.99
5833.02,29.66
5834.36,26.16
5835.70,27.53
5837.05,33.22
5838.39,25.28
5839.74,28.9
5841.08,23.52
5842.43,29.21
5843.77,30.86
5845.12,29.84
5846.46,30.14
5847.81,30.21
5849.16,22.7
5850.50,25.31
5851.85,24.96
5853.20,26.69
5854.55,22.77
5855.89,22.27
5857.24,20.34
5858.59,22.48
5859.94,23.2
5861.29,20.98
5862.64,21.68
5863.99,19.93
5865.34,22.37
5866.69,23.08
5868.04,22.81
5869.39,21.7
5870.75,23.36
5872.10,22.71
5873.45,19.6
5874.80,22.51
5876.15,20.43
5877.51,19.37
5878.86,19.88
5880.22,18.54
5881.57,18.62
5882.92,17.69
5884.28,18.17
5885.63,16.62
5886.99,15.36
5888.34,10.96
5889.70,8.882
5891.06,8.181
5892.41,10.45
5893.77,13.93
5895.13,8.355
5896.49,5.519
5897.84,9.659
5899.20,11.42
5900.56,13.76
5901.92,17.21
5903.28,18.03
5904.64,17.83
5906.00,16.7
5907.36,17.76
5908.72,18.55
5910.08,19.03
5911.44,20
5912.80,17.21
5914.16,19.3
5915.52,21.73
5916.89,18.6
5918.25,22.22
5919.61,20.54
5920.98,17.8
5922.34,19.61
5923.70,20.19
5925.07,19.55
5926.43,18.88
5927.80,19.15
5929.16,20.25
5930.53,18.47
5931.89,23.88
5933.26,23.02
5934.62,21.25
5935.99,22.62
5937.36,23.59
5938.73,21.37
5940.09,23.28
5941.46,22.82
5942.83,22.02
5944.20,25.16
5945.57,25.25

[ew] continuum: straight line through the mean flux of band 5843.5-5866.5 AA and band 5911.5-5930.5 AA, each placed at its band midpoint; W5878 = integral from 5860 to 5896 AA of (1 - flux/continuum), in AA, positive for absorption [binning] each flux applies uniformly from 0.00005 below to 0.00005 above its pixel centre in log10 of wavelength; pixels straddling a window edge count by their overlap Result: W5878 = 7.7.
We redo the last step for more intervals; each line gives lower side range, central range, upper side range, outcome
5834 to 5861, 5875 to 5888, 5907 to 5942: 3.0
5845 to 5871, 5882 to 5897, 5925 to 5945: 6.9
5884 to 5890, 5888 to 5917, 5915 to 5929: 3.8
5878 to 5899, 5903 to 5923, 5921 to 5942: -1.4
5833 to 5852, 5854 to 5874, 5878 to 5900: -0.9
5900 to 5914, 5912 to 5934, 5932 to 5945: 0.3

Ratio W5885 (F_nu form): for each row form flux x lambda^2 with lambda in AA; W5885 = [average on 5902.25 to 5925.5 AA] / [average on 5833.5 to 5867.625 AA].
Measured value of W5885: 0.77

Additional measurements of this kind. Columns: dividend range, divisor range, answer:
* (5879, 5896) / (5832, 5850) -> 0.50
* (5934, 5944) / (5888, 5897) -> 2.42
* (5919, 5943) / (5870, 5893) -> 1.24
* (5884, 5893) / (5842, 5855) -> 0.46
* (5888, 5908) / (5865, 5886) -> 0.62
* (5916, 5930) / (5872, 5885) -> 1.02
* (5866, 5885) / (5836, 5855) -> 0.76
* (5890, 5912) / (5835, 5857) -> 0.53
